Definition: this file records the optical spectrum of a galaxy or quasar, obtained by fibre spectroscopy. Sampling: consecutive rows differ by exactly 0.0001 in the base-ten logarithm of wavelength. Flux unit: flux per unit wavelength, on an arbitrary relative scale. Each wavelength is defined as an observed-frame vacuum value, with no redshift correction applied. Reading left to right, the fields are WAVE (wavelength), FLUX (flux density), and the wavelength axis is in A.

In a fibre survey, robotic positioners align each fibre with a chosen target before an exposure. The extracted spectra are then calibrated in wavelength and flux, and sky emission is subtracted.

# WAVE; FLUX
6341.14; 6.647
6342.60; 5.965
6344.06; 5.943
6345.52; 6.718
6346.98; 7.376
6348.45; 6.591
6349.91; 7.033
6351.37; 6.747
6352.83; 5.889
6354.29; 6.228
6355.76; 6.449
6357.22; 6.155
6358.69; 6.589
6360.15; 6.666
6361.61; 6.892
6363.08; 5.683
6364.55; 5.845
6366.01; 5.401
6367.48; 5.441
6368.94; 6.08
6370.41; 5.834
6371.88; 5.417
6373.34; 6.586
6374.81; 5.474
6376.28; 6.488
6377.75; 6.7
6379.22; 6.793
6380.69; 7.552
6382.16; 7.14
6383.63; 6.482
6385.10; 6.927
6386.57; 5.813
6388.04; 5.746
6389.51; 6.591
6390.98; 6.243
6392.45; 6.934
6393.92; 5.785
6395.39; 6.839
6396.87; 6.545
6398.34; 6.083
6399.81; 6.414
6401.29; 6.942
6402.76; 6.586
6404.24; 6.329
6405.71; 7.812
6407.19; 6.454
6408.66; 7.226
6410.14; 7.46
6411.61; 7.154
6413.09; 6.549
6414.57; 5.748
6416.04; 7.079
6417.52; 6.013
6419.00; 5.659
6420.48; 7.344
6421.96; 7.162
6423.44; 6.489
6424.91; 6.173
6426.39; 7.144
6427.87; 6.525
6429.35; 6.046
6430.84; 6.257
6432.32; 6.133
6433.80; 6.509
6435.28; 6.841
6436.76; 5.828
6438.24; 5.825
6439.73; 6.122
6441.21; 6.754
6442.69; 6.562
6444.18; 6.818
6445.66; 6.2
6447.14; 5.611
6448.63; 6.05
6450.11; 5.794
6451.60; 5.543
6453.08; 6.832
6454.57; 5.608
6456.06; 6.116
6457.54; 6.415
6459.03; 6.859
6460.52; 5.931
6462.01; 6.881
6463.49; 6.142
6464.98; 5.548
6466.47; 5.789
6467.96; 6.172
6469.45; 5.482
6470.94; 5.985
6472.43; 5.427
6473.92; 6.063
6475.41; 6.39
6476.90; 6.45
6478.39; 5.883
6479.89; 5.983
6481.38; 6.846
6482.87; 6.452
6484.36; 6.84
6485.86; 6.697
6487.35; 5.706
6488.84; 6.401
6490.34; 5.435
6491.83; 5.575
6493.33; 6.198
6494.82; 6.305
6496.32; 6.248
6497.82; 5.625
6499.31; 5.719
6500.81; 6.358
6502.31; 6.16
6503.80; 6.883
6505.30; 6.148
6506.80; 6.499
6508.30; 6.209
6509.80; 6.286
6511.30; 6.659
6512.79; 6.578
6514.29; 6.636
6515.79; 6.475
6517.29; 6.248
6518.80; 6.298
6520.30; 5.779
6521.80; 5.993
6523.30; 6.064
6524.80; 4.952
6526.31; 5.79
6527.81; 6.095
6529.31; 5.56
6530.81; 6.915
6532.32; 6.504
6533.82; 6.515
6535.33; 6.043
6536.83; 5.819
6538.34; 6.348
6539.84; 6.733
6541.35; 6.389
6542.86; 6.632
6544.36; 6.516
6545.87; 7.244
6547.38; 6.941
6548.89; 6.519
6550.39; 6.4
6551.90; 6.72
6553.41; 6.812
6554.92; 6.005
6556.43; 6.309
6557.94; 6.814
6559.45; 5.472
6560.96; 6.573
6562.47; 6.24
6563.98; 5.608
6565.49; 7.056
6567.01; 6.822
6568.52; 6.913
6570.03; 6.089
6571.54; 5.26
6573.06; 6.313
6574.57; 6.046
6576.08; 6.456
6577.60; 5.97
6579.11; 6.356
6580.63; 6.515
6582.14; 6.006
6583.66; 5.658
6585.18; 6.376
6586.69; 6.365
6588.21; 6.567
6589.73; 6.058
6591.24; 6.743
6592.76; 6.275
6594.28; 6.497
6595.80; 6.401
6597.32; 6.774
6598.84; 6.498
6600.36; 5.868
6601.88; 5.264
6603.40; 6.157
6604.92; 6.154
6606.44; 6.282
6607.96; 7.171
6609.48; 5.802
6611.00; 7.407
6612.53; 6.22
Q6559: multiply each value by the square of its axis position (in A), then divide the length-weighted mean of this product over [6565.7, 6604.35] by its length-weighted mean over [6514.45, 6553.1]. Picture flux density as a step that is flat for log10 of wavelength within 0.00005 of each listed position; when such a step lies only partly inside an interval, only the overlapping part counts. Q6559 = 1.0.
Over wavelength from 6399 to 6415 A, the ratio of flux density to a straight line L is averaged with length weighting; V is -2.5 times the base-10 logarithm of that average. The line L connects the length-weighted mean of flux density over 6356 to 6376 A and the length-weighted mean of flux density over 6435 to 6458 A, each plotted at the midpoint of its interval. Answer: -0.12 mag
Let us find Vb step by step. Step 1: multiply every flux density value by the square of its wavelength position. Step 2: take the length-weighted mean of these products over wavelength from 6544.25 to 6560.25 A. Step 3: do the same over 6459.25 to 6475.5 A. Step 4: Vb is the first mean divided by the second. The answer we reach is 1.1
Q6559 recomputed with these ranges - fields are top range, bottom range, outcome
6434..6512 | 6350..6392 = 1.01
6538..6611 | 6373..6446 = 1.02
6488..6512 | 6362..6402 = 1.02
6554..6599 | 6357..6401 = 1.06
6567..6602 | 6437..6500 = 1.06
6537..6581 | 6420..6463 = 1.05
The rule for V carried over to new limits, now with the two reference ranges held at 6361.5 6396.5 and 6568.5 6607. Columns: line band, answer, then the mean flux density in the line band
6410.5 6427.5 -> -0.06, 6.61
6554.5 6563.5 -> 0.00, 6.23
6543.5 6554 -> -0.09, 6.74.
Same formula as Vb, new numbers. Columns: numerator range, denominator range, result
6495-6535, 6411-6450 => 1.00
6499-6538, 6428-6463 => 1.02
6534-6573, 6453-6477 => 1.08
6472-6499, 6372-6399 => 0.98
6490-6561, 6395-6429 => 0.97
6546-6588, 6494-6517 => 1.02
